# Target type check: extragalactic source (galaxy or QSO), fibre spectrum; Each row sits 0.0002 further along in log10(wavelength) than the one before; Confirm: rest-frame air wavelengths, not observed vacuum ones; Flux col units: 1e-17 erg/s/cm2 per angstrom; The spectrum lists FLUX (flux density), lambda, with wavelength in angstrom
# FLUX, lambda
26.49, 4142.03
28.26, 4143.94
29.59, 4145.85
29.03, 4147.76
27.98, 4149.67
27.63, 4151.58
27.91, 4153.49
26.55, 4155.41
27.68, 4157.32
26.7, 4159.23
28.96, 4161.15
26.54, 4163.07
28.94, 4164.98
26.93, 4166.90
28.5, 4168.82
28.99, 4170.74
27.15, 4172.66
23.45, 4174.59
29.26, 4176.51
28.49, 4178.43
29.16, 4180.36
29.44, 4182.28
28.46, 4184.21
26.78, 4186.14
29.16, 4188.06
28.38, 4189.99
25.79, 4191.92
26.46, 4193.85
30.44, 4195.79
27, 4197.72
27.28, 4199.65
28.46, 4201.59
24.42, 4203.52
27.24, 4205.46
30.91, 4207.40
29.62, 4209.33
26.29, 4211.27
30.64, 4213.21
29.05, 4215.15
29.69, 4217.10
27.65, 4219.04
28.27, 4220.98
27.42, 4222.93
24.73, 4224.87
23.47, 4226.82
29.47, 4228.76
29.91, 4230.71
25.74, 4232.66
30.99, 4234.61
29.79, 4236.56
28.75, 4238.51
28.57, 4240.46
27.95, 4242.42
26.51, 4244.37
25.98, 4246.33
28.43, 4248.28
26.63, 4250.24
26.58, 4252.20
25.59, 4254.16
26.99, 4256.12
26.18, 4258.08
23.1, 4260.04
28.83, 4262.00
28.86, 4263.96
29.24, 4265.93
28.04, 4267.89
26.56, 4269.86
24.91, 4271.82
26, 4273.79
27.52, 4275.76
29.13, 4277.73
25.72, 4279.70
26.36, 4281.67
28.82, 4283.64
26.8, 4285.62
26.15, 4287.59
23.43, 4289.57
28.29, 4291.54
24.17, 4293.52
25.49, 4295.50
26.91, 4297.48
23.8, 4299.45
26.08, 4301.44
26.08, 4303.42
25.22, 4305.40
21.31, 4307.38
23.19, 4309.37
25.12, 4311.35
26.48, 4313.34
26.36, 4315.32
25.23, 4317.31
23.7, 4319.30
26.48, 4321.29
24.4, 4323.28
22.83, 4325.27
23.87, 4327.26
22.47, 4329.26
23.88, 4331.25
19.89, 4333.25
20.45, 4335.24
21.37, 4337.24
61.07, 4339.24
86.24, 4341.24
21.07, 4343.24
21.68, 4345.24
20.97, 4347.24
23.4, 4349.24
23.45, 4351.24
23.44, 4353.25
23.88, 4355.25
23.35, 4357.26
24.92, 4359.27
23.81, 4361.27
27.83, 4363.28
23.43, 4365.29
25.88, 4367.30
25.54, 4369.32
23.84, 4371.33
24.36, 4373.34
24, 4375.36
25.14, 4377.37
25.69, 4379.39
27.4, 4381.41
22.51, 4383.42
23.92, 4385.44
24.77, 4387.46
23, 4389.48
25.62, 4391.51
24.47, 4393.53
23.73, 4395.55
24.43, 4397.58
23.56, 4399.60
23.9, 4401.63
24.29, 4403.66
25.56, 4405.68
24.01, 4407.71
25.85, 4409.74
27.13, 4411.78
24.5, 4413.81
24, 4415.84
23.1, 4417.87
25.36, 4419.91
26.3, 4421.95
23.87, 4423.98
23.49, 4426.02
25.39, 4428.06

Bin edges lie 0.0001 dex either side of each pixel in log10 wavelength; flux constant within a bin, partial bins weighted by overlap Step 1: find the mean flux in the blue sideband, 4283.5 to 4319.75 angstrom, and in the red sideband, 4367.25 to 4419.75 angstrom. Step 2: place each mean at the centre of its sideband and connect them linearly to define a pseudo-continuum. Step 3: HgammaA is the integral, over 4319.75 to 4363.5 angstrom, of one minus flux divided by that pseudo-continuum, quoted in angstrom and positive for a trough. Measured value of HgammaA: -4.7 angstrom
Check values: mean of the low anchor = 25.3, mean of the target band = 27.7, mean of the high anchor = 24.6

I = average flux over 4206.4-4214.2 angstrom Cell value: 29.4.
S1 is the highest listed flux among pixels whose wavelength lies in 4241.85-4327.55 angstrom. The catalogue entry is 29.24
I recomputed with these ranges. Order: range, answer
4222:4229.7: 26.3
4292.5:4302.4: 25.3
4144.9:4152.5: 28.6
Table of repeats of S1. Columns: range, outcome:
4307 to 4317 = 26.48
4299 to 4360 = 86.24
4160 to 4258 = 30.99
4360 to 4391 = 27.83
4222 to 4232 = 29.91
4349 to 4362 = 24.92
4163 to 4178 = 29.26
